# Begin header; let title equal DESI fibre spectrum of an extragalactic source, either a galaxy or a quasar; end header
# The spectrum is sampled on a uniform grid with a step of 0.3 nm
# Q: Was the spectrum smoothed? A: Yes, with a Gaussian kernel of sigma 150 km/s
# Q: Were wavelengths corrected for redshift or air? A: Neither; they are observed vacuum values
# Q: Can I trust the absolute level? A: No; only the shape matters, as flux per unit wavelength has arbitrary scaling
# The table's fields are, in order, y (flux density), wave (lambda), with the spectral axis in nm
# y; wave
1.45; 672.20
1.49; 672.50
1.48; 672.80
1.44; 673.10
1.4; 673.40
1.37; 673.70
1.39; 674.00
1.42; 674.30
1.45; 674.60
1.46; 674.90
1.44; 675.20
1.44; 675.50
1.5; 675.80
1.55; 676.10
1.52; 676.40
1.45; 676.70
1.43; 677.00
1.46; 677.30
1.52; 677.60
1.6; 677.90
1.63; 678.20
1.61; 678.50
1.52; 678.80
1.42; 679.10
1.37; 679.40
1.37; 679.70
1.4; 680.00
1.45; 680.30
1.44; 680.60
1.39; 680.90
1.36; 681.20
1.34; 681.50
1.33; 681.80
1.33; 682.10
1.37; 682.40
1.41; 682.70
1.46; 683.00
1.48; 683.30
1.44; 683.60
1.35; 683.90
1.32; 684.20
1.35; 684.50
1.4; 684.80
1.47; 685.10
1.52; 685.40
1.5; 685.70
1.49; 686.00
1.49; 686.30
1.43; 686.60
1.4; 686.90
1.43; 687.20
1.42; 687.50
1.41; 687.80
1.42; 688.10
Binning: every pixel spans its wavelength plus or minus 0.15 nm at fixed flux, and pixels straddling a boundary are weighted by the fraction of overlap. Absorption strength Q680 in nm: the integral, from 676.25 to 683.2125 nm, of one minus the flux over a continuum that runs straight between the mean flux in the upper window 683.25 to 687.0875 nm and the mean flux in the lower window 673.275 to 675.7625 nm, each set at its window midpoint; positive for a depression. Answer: -0.07 nm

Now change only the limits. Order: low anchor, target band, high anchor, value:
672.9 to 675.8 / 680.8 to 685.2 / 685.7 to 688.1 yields 0.158 nm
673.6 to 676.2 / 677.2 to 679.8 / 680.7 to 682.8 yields -0.187 nm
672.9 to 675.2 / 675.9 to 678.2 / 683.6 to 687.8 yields -0.144 nm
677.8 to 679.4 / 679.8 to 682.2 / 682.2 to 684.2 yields 0.146 nm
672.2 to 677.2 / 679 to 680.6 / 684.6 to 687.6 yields 0.053 nm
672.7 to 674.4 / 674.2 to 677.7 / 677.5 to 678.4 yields 0.090 nm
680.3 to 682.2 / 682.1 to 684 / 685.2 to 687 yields -0.004 nm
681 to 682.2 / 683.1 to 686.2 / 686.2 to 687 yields -0.070 nm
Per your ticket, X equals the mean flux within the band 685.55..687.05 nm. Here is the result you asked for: 1.46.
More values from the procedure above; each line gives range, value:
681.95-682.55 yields 1.35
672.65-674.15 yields 1.42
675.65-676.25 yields 1.53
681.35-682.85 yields 1.36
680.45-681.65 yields 1.38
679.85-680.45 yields 1.42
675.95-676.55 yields 1.54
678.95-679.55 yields 1.4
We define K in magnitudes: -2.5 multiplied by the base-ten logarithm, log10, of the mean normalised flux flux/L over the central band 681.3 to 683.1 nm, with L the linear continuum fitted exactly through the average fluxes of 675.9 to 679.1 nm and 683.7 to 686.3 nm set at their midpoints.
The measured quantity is 0.072 mag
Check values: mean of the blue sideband 1.52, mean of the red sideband 1.43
